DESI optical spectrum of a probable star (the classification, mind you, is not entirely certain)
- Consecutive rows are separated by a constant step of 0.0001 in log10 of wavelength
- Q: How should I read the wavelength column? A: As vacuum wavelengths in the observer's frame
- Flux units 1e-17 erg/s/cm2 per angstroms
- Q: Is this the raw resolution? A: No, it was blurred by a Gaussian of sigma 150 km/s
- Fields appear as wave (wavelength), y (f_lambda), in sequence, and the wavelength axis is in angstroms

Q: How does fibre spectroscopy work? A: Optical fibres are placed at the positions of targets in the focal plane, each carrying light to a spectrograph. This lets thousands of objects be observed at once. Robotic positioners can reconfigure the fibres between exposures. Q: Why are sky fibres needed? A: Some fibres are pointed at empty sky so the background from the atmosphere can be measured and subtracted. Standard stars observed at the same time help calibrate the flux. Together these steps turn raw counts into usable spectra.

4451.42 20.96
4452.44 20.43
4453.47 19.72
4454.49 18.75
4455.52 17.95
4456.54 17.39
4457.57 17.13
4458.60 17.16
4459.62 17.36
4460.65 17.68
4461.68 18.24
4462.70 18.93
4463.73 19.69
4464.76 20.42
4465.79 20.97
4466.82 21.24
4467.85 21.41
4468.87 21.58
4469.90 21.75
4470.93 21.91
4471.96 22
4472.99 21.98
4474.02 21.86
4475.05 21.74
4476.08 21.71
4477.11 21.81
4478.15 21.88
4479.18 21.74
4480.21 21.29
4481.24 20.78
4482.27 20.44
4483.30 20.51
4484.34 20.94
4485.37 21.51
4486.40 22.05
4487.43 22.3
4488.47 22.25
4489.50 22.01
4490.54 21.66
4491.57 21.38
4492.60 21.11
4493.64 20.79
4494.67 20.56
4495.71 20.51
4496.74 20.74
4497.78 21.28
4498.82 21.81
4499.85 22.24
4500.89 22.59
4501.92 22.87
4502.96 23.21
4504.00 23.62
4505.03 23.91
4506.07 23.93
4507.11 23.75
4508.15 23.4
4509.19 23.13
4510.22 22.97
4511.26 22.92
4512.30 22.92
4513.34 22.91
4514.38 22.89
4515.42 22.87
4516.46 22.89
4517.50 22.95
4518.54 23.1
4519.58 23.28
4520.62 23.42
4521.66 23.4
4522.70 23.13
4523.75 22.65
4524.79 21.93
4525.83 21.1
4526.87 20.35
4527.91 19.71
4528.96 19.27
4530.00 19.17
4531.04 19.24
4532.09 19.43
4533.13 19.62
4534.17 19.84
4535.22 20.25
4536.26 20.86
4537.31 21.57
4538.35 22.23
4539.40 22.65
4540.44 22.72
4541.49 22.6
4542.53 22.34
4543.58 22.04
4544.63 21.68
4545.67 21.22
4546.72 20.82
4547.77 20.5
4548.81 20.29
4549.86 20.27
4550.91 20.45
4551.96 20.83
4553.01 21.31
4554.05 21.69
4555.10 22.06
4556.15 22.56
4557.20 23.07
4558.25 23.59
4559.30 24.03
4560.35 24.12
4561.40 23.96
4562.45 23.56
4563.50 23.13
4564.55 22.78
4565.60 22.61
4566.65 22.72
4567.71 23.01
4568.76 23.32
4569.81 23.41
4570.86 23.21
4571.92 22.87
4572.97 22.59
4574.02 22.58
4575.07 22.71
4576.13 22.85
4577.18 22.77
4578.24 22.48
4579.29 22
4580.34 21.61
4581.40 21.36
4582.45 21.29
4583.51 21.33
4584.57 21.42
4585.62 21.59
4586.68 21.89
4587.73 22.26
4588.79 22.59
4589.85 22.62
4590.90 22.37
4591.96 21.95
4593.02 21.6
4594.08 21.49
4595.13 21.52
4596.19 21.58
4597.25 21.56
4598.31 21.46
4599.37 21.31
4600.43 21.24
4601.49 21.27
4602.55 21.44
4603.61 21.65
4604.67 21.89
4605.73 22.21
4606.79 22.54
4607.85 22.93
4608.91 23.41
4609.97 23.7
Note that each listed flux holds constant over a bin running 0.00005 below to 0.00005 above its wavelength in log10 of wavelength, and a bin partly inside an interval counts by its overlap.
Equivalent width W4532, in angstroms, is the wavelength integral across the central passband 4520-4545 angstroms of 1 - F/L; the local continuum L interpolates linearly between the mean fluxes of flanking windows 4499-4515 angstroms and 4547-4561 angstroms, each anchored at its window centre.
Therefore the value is 1.29 angstroms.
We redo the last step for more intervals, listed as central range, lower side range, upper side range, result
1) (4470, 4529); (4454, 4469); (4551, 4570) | -4.7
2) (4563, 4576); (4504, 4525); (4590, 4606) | -0.4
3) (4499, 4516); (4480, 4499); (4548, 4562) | -1.3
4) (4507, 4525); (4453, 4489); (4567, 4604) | -1.7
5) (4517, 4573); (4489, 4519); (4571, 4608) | 0.7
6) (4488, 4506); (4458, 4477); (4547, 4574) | -0.7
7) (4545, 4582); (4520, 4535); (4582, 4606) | -1.8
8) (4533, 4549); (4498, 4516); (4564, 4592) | 0.9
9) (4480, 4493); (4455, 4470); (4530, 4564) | -1.0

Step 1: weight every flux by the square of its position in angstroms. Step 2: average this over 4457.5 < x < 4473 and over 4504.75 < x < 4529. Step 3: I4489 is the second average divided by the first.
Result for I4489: 1.16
